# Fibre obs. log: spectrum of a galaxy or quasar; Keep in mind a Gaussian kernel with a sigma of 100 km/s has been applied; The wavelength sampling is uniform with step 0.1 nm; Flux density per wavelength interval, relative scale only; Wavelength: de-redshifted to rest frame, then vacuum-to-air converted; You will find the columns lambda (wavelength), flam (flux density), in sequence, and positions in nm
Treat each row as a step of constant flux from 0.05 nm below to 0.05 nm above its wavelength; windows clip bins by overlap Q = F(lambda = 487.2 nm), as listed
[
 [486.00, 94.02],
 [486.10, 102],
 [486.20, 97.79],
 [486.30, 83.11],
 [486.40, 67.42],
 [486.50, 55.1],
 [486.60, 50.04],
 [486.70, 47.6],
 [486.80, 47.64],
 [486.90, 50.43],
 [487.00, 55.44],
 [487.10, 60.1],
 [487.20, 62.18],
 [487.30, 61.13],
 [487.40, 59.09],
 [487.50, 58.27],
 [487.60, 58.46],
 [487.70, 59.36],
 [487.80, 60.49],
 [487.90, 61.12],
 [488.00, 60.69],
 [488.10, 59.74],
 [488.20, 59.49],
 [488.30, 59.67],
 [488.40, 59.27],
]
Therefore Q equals 62.18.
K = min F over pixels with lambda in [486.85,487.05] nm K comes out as 50.43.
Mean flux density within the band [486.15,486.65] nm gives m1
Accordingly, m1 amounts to 70.7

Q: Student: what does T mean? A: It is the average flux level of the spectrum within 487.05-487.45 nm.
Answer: 60.6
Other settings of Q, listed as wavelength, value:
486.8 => 47.64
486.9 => 50.43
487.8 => 60.49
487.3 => 61.13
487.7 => 59.36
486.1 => 102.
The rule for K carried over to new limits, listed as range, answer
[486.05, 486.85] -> 47.6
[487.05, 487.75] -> 58.27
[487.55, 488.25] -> 58.46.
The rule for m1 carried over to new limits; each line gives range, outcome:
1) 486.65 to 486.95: 48.6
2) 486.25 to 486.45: 75.3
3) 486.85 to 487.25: 57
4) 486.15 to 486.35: 90.5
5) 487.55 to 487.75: 58.9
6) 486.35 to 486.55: 61.3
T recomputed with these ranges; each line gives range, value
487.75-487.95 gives 60.8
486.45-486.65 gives 52.6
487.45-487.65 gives 58.4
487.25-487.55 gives 59.5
